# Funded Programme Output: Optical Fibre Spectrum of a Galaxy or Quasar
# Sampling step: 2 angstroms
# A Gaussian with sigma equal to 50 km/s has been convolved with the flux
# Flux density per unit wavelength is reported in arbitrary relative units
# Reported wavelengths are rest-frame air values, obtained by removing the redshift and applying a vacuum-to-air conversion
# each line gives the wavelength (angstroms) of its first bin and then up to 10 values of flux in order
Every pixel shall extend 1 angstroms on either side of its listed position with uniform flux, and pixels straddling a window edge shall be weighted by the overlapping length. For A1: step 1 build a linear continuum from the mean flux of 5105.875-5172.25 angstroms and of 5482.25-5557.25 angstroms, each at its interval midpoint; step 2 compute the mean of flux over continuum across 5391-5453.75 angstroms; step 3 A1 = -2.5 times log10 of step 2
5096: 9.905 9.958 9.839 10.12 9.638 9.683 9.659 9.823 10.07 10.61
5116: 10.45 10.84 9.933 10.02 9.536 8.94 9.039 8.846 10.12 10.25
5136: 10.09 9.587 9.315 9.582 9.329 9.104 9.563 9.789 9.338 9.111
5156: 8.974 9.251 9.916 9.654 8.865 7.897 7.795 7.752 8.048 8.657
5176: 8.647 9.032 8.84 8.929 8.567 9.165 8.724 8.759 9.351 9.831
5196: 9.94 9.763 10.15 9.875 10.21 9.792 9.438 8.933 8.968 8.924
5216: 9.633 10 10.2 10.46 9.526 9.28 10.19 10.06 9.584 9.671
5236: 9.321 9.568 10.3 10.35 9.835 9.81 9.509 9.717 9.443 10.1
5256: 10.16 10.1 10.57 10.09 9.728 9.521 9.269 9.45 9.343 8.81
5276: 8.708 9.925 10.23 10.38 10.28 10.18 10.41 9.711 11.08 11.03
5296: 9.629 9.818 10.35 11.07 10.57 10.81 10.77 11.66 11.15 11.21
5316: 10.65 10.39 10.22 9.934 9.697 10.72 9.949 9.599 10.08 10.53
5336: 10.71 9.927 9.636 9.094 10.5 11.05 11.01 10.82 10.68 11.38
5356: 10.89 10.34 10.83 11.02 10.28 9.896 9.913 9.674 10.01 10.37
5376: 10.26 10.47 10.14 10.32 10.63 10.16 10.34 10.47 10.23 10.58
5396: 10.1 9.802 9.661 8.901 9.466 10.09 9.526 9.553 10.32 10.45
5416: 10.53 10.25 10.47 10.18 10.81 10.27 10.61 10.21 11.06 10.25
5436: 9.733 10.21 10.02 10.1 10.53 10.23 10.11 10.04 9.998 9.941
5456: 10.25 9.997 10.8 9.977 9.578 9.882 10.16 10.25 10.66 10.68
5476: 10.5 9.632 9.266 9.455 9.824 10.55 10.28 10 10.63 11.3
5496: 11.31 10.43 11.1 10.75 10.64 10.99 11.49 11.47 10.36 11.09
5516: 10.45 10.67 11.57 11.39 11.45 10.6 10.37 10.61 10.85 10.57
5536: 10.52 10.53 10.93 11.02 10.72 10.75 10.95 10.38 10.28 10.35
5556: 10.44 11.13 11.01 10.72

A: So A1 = 0.03 mag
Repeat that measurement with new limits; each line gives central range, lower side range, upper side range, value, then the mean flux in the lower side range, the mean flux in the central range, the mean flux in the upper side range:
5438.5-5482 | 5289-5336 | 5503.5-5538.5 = 0.067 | 10.5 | 10.1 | 10.9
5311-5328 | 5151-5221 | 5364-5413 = -0.077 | 9.17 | 10.5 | 10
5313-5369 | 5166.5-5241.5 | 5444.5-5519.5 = -0.056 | 9.35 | 10.4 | 10.4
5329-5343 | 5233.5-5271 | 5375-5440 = 0.008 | 9.82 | 9.94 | 10.2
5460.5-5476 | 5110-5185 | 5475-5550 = 0.031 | 9.31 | 10.2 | 10.7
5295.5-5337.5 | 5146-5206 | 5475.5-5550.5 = -0.074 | 9.13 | 10.5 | 10.7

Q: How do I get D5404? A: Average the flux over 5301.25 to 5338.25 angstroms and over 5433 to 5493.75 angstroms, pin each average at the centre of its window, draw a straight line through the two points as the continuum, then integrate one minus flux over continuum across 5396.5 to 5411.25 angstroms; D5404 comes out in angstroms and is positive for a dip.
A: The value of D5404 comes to 1.0 angstroms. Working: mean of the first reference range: 10.5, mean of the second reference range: 10.1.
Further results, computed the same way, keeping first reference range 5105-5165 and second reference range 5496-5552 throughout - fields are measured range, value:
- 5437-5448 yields 0.39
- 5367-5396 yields 0.42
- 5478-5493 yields 1.04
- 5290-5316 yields -1.43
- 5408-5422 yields 0.40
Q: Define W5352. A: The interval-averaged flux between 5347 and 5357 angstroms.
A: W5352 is 11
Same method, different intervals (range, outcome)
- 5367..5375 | 9.99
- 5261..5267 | 9.78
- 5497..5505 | 10.7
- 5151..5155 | 9.22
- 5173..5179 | 8.78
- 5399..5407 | 9.53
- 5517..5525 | 11.3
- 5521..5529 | 11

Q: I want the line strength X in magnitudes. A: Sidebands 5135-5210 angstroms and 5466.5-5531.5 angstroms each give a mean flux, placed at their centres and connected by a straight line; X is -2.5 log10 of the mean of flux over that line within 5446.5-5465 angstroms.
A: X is 0.04 mag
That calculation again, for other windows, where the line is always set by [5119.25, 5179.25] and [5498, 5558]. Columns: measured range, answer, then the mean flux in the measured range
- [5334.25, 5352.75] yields -0.039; 10.4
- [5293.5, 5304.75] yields -0.059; 10.4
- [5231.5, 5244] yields -0.027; 9.81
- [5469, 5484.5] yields 0.057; 10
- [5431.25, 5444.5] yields 0.018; 10.2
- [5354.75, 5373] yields -0.024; 10.3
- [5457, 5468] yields 0.049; 10.1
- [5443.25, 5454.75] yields 0.035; 10.1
